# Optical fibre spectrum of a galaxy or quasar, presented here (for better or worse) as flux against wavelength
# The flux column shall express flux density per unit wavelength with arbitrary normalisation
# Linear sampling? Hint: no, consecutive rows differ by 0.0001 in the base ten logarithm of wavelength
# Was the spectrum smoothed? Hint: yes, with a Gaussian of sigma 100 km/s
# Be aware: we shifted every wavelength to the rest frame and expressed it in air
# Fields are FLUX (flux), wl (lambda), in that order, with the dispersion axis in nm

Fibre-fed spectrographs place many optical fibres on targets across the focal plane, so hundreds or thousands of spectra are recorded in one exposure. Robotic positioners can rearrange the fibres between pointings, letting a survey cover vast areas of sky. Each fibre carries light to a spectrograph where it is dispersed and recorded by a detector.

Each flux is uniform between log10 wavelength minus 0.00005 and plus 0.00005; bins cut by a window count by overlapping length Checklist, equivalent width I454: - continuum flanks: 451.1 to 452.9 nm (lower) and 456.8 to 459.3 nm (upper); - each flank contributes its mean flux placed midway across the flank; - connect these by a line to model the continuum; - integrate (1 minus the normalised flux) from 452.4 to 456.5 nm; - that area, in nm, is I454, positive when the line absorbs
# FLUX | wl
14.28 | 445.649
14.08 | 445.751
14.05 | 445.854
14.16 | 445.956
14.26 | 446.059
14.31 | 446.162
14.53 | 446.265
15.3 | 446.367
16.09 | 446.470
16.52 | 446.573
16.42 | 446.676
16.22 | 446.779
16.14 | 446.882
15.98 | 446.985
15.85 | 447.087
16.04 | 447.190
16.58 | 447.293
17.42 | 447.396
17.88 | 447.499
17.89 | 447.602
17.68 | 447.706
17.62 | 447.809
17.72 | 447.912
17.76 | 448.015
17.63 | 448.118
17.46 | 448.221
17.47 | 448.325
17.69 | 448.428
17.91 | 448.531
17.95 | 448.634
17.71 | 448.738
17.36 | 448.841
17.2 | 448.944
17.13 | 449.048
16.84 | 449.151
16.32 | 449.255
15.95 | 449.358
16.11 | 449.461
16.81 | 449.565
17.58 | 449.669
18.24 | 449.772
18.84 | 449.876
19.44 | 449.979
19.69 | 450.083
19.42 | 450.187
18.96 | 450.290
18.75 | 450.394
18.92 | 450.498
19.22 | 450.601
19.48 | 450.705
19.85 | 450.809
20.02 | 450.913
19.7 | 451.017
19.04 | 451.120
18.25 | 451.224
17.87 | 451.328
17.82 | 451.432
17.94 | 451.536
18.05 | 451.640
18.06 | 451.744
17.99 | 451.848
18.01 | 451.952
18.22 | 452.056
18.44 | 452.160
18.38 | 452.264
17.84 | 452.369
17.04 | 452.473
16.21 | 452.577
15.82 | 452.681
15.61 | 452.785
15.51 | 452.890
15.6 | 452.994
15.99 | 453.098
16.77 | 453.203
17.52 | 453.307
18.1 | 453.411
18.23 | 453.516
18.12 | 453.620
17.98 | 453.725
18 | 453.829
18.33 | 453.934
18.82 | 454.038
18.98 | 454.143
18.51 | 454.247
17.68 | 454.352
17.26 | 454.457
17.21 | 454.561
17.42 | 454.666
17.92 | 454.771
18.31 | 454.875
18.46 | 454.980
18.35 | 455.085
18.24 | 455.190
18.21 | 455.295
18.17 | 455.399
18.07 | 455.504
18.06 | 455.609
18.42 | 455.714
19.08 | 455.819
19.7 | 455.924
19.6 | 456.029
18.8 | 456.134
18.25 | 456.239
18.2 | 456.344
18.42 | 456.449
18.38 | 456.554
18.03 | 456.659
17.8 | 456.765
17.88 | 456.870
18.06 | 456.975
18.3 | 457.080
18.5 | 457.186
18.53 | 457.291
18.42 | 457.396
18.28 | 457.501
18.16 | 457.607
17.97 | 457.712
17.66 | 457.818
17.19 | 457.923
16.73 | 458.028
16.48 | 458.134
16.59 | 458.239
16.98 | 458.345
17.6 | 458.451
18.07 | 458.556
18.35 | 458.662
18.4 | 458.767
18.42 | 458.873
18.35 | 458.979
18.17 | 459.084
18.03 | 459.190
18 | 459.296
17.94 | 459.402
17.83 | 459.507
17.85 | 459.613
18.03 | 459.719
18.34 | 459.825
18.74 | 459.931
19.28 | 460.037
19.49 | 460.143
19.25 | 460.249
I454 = -0.03 nm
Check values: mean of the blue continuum 17.6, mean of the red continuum 17.9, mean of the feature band 17.8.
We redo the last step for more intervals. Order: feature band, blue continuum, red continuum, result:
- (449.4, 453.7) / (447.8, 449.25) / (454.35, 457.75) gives -0.05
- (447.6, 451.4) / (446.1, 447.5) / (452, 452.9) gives -0.36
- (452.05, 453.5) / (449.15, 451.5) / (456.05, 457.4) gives 0.11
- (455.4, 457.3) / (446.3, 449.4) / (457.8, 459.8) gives -0.09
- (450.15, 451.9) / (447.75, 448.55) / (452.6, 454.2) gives -0.13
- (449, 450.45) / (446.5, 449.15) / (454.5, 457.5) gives -0.04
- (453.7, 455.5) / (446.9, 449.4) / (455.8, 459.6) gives -0.03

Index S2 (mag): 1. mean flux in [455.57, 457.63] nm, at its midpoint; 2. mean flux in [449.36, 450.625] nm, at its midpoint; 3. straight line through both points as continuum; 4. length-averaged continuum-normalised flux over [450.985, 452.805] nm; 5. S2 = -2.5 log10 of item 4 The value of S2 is 0.04 mag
